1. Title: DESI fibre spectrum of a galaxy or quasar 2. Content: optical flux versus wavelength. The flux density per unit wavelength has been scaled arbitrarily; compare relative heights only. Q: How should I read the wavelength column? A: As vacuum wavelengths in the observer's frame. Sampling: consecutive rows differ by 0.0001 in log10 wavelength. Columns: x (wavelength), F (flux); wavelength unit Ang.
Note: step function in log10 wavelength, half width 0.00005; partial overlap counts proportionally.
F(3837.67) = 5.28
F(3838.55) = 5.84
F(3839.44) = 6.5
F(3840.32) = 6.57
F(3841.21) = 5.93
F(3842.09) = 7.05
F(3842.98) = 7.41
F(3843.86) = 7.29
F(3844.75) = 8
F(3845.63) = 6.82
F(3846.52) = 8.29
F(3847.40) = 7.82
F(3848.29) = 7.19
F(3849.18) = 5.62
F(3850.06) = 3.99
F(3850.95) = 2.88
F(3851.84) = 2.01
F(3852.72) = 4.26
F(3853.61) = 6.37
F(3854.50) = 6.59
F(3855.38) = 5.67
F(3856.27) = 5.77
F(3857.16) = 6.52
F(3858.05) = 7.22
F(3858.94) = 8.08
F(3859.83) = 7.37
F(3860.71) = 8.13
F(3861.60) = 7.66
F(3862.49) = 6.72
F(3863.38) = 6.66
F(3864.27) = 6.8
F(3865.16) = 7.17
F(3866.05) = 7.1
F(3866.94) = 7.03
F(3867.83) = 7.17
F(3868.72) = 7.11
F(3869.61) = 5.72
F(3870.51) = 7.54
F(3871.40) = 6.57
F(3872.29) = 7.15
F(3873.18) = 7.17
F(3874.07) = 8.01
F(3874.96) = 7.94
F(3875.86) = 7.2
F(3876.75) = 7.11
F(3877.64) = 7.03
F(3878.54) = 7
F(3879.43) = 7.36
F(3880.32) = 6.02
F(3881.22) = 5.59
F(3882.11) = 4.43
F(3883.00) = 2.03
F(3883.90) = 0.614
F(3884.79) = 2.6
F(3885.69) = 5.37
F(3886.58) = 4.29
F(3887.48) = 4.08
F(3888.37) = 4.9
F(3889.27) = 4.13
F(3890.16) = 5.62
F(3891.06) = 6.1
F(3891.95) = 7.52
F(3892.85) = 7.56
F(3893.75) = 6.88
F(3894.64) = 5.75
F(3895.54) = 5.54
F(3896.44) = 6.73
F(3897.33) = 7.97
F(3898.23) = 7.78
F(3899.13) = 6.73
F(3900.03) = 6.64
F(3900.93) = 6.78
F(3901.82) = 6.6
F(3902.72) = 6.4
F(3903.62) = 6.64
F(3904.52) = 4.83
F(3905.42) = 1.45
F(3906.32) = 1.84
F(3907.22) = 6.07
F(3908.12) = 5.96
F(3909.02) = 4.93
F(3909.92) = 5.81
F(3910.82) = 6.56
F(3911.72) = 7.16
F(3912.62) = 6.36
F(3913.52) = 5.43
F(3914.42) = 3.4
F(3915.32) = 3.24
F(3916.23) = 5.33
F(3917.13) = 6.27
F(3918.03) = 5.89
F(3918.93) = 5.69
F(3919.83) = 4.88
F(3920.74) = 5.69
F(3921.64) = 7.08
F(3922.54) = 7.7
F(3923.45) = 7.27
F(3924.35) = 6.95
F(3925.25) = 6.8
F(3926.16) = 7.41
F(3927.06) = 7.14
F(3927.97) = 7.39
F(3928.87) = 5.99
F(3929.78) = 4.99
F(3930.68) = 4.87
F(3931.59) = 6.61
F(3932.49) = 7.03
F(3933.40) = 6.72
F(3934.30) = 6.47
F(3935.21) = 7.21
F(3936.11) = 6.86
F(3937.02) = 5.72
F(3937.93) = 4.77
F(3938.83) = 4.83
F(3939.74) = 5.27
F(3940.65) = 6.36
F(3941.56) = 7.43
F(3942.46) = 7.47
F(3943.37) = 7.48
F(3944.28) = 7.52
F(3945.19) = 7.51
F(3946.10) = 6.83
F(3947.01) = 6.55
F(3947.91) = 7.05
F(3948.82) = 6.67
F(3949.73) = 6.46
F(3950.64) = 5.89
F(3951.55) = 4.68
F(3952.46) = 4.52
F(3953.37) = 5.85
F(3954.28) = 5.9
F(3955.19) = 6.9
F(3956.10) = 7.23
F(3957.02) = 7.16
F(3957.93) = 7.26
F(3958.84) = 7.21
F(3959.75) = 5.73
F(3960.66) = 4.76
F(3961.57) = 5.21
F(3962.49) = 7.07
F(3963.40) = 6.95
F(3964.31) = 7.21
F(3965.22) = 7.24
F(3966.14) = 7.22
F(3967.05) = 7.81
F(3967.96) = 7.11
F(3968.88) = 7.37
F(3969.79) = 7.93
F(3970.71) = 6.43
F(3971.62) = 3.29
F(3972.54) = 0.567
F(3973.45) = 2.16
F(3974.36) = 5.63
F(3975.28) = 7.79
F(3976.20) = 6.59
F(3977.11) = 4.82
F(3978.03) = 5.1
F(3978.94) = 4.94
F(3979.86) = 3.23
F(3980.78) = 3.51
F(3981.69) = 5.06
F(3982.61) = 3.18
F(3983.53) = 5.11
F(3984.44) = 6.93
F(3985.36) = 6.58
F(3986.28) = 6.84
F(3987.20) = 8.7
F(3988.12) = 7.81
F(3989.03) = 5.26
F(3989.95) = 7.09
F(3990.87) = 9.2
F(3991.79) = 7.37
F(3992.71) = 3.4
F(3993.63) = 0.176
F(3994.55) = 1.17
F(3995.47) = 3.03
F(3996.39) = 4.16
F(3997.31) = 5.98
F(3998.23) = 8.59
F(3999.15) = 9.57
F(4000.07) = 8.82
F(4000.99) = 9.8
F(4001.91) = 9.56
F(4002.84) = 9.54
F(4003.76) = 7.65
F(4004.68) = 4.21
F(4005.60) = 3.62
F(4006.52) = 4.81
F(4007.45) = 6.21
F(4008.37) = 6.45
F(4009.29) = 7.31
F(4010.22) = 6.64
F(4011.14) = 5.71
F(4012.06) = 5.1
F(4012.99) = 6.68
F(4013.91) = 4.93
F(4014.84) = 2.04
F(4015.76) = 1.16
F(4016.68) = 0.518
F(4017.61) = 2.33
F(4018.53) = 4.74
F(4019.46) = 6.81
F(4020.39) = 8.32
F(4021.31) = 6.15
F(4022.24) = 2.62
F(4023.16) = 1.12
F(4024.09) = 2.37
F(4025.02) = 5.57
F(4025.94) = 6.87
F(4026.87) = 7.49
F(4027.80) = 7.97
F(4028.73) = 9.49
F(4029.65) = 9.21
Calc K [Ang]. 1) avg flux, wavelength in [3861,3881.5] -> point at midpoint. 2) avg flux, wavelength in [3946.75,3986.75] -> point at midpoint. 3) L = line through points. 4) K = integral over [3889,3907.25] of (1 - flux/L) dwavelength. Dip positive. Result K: 1.9 Ang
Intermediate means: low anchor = 7.01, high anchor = 5.88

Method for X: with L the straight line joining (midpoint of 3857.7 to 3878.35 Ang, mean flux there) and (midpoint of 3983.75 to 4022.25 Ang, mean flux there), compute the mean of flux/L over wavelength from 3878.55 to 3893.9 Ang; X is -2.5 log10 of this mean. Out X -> 0.36 mag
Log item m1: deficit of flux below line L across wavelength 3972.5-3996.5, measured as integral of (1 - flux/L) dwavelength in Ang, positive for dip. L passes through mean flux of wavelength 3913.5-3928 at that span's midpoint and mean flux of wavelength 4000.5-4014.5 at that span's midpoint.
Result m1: 4.8 Ang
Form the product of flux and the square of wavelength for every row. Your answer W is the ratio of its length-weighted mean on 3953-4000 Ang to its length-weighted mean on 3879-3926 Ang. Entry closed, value 1.1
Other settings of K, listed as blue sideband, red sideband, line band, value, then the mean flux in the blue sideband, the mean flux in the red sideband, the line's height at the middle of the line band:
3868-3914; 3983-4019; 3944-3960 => -1.9 Ang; 5.9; 5.76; 5.82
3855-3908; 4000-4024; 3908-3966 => -4.6 Ang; 6.16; 5.39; 5.83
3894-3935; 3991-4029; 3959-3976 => -0.7 Ang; 6.03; 5.52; 5.75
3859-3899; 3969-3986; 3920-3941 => -2.8 Ang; 6.3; 5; 5.62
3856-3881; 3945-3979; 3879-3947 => 7.3 Ang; 7.08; 6.12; 6.62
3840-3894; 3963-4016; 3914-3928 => -0.1 Ang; 6.22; 5.85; 6.06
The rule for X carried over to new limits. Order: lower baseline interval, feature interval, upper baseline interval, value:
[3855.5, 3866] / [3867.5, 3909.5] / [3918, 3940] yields 0.15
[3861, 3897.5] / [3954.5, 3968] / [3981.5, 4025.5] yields -0.18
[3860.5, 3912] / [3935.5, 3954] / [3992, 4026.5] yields -0.11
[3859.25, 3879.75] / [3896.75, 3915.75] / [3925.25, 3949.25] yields 0.21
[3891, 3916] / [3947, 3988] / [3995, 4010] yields 0.09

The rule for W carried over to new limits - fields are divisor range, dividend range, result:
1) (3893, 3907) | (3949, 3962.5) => 1.06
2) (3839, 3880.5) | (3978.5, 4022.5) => 0.90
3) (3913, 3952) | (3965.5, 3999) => 0.91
